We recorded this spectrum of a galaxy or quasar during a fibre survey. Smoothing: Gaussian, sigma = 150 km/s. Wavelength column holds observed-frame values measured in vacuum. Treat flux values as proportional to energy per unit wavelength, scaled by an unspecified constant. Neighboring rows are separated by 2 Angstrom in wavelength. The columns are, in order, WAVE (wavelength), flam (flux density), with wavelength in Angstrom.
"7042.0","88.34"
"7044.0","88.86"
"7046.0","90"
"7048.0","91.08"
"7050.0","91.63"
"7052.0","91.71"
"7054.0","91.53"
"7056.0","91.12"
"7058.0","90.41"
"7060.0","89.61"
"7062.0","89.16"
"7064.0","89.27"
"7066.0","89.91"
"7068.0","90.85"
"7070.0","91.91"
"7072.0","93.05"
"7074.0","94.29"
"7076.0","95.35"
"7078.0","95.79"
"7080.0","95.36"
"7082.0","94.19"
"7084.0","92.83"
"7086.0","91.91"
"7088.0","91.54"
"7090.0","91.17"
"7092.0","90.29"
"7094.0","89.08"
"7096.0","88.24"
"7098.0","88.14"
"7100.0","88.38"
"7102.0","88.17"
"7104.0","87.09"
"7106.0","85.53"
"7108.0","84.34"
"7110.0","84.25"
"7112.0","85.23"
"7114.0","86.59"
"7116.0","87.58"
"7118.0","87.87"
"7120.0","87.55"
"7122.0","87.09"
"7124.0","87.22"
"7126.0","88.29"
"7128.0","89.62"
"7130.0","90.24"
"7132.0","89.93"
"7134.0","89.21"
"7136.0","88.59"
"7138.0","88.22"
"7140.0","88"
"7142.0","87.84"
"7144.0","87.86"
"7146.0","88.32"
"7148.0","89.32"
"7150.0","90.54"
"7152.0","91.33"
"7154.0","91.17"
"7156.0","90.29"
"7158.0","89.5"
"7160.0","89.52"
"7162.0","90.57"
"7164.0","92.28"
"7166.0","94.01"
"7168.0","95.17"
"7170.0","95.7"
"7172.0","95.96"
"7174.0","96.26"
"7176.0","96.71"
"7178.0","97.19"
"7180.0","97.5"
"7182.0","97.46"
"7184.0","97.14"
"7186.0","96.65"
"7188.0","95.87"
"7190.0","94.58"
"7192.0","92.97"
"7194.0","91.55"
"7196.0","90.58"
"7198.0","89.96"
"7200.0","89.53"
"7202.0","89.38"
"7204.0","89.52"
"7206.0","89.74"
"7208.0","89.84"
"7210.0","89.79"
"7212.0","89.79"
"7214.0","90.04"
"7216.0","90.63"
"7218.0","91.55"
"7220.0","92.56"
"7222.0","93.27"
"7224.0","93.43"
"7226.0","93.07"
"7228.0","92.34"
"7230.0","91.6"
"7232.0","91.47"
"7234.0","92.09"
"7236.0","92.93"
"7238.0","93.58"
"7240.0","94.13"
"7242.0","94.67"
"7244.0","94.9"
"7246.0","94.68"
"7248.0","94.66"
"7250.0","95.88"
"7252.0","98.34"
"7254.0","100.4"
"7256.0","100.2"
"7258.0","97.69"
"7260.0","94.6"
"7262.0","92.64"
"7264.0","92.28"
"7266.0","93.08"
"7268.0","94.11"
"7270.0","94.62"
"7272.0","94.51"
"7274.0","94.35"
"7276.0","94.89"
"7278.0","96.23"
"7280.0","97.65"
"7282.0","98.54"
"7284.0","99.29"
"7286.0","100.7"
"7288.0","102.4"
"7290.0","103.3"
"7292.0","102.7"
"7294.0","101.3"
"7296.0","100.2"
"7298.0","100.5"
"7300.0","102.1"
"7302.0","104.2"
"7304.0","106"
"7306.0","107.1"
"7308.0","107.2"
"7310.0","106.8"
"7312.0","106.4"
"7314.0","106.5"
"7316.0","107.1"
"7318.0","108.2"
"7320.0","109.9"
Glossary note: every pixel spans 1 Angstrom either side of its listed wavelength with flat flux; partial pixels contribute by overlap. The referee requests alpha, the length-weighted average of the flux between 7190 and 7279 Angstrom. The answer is 93.2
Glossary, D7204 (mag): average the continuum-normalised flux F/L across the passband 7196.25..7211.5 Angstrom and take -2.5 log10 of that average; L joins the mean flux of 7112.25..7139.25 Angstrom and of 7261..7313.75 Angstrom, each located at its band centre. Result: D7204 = 0.049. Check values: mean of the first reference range 88.2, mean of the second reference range 99.8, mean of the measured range 89.7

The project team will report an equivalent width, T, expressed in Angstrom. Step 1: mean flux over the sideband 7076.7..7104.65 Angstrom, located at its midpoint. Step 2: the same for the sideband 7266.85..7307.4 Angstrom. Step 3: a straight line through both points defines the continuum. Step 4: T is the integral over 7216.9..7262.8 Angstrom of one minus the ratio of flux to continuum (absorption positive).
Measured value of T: 1.5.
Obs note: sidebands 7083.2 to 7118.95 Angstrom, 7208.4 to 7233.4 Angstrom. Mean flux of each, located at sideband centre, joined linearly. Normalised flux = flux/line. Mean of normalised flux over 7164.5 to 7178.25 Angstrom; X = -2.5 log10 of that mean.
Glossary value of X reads -0.064 mag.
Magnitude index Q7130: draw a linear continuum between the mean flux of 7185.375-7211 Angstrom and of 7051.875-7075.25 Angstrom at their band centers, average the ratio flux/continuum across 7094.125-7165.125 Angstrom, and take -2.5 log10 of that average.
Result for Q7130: 0.03 mag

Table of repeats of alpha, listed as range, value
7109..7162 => 88.5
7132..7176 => 91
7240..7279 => 95.4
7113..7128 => 87.6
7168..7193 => 96.1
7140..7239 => 92.2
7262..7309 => 99.3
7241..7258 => 96.8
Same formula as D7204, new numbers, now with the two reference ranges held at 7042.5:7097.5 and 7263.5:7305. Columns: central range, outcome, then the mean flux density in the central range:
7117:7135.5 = 0.06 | 88.6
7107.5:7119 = 0.08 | 86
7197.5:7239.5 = 0.06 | 91.3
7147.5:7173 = 0.03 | 92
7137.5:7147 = 0.07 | 88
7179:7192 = -0.01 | 96.3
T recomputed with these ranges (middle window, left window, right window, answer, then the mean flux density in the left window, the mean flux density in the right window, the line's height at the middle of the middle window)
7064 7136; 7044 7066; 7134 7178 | 1.0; 90.4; 91.4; 90.9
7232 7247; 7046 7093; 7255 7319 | 0.7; 91.9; 100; 98.4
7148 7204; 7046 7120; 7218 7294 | -0.1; 90.1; 95.6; 93.1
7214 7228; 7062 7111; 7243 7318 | 0.7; 90.4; 99.5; 96.7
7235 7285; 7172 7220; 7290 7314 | 2.1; 92.9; 104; 99.7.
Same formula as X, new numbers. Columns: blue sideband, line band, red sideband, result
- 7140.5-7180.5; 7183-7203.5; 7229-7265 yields 0.005 mag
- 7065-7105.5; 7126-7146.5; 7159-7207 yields 0.045 mag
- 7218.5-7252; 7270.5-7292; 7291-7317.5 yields 0.028 mag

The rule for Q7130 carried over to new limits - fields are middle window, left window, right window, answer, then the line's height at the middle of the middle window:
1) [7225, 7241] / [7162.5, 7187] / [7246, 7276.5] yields 0.034 mag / 95.6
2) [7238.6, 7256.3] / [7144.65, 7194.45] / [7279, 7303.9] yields 0.025 mag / 98.4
